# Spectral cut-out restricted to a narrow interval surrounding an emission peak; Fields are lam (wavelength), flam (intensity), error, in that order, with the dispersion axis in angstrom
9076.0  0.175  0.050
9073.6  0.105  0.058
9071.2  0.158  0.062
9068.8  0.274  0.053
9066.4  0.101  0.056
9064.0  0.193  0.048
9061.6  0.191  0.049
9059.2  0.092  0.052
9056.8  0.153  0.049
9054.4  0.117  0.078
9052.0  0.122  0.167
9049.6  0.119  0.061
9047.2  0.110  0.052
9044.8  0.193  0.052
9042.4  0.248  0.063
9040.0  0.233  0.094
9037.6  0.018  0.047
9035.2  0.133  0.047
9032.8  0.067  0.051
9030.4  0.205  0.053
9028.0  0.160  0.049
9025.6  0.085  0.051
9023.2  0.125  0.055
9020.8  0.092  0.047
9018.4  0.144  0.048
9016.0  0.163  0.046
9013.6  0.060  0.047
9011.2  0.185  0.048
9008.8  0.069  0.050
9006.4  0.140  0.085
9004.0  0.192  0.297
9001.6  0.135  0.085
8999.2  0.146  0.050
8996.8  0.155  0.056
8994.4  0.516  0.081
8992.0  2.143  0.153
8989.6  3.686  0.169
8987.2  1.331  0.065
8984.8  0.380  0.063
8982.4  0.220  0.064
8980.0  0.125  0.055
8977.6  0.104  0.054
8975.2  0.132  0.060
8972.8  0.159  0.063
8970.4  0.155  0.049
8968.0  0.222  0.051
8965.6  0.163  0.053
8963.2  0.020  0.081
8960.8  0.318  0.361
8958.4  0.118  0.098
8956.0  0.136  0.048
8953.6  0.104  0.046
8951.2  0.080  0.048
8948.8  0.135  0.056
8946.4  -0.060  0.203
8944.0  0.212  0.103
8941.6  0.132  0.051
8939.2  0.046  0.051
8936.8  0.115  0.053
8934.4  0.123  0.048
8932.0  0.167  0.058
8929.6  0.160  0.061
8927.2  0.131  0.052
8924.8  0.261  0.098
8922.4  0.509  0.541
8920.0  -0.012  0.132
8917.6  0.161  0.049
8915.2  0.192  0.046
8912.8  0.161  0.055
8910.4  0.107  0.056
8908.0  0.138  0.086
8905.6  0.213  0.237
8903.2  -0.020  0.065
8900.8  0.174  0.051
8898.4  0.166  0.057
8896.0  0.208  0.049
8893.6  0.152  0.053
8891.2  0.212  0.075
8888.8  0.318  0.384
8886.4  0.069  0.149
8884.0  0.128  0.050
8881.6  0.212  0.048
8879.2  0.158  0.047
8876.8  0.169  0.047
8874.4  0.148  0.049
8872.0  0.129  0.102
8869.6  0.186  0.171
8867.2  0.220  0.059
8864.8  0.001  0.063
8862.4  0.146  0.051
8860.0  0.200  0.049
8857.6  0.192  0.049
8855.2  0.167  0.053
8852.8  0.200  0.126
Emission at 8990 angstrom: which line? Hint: Hbeta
